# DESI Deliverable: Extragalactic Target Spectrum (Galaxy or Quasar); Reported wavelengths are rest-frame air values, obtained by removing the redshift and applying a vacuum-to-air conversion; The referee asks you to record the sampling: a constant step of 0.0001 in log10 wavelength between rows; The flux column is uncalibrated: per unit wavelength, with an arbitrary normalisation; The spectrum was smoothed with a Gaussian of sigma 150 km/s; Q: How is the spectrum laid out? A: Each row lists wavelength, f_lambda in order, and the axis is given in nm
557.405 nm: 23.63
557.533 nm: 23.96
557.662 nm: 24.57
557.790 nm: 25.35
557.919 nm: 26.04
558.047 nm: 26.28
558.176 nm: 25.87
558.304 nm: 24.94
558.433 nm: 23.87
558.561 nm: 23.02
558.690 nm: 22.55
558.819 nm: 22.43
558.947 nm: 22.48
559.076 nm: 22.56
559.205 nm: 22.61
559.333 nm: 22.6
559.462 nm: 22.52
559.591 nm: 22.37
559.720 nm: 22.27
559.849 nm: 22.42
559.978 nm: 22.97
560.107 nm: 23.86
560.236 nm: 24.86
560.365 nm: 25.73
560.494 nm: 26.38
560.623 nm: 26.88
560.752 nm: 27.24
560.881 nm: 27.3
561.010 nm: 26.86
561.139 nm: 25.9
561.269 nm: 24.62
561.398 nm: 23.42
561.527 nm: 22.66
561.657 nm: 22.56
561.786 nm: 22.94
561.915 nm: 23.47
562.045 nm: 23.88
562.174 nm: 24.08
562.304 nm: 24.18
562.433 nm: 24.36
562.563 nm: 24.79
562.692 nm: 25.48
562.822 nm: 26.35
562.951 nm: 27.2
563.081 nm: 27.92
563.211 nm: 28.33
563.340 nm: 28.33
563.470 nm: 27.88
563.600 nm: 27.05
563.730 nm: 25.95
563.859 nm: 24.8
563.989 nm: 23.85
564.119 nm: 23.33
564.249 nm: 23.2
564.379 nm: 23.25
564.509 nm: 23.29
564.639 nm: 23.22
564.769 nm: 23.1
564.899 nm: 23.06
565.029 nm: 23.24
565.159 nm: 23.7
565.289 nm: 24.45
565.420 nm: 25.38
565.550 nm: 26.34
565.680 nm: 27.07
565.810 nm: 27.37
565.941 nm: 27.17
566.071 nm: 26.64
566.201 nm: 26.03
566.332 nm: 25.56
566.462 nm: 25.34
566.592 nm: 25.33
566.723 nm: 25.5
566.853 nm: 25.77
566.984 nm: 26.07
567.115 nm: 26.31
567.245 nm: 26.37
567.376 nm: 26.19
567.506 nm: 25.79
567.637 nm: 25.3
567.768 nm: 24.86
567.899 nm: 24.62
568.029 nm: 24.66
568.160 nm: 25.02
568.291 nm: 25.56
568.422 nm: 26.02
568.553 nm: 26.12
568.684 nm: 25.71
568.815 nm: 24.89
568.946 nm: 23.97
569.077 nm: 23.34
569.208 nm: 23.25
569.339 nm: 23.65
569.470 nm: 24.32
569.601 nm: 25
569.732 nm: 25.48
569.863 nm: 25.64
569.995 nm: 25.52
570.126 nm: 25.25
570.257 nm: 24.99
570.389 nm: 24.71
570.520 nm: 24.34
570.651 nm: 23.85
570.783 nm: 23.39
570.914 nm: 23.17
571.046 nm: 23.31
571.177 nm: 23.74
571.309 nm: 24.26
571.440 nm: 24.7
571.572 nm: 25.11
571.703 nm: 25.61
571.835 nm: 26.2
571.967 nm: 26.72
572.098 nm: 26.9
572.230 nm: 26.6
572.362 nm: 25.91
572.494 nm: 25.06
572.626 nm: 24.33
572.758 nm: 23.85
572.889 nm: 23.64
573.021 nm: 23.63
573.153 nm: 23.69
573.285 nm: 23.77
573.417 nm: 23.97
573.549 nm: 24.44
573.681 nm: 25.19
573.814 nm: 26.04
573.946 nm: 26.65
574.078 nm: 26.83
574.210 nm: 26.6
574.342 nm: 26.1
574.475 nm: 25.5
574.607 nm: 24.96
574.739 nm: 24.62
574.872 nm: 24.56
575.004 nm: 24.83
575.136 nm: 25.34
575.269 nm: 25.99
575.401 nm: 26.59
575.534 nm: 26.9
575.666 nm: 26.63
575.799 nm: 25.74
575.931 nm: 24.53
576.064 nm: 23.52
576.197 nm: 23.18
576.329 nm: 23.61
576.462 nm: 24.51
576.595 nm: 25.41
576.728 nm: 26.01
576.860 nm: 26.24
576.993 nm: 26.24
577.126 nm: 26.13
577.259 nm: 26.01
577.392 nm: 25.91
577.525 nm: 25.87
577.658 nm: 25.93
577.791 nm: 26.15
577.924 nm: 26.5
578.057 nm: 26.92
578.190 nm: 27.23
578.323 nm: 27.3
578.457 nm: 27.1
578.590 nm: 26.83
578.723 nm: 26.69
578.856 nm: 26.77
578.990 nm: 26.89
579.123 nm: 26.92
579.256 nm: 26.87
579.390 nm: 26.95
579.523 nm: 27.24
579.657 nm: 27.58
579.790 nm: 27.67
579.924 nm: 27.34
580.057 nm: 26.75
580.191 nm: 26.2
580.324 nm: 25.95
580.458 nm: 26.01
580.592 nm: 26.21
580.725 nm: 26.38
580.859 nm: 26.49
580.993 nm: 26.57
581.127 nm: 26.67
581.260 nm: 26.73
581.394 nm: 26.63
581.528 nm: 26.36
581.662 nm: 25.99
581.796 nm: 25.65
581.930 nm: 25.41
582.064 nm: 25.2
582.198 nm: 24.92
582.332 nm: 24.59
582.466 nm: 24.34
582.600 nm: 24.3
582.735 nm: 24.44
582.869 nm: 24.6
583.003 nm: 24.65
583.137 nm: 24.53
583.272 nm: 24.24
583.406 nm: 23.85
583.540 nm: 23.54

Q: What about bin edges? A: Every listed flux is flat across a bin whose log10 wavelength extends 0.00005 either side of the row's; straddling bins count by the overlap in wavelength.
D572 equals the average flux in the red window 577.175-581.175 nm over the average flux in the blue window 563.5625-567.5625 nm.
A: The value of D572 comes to 1.06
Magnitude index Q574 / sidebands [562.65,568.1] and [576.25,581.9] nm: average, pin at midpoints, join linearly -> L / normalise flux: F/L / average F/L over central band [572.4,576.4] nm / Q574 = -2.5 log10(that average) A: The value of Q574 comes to 0.05 mag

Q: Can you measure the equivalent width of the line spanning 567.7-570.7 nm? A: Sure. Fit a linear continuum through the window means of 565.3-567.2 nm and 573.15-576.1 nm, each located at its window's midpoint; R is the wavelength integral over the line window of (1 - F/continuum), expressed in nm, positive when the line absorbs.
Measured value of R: 0.12 nm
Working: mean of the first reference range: 26.1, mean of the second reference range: 25.4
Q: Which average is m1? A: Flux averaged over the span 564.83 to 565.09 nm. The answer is 23.2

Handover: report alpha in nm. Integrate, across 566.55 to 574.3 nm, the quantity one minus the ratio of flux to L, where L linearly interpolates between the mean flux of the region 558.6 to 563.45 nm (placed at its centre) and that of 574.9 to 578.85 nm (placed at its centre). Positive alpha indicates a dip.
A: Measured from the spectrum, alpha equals 0.090 nm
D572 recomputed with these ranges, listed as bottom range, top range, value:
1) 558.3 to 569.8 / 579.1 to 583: 1.05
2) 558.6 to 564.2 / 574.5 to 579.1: 1.05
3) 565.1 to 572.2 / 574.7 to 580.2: 1.04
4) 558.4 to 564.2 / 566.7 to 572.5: 1.02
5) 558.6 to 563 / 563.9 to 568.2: 1.04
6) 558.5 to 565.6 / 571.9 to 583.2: 1.05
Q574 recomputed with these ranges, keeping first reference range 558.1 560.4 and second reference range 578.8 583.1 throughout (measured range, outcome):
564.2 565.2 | 0.035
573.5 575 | -0.014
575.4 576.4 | 0.020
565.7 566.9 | -0.083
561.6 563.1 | -0.044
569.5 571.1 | 0.007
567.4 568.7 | -0.041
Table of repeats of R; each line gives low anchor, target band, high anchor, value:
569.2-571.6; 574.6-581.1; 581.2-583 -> -0.30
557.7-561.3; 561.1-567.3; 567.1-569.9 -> -0.09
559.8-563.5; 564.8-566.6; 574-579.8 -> 0.00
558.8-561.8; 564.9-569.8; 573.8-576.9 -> -0.12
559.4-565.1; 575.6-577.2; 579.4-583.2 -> 0.03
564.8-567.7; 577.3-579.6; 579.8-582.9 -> -0.08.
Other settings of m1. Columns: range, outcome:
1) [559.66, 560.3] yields 23.3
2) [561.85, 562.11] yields 23.7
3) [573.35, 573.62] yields 24.2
